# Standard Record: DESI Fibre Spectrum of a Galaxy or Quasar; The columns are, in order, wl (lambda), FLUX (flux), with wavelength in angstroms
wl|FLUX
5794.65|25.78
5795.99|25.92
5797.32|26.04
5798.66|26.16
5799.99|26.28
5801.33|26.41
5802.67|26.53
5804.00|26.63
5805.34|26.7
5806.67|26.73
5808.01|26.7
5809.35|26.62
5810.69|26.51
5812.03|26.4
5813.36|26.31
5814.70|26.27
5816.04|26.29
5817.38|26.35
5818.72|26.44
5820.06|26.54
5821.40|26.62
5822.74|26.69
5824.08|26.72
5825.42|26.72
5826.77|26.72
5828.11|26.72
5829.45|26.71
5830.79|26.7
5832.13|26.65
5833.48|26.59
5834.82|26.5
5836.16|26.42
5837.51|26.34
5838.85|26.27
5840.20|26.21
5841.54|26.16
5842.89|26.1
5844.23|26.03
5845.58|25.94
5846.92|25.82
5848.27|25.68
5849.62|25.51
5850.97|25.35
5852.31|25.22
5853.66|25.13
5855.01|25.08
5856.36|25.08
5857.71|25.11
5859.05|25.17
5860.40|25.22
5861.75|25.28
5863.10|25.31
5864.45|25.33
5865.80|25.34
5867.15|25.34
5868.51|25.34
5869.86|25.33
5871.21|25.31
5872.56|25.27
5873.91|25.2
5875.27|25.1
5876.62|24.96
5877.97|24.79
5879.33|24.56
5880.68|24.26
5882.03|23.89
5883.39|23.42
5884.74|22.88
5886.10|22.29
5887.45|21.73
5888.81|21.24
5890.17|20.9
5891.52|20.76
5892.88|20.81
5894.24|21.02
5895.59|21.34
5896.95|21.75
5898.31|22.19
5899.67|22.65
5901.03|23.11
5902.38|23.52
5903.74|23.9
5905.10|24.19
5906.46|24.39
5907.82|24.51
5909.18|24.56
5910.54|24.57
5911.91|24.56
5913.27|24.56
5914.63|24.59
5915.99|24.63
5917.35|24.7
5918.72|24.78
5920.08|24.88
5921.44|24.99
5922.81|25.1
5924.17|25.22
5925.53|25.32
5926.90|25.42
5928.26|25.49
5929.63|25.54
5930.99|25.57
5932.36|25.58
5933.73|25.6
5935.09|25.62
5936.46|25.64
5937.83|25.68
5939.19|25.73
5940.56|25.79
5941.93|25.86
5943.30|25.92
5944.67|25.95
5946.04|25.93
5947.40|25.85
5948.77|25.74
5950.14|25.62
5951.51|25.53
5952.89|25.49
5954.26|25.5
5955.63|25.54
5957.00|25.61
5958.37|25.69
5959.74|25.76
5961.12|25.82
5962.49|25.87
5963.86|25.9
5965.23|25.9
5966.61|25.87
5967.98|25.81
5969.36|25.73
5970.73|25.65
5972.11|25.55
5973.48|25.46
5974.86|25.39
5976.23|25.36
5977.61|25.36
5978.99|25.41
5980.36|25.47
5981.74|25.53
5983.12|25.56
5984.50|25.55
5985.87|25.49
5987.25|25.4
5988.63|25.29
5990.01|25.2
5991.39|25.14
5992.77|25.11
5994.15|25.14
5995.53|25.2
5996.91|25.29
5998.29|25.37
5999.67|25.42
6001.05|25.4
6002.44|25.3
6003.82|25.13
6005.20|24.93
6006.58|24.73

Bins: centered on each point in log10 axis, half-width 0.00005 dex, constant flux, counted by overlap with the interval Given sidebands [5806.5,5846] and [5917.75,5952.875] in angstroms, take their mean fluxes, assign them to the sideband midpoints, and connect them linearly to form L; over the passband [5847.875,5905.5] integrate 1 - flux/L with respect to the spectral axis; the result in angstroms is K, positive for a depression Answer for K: 4.6 angstroms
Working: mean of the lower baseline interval 26.5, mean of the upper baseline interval 25.5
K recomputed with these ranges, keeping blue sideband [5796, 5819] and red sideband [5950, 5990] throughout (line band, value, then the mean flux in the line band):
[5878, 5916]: 4.2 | 23.1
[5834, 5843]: 0.0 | 26.3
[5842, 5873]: 0.9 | 25.4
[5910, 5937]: 0.7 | 25.1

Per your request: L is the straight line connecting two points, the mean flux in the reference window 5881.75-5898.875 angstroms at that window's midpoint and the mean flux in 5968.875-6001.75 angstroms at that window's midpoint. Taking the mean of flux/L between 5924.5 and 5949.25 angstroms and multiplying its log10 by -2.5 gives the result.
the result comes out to -0.09 mag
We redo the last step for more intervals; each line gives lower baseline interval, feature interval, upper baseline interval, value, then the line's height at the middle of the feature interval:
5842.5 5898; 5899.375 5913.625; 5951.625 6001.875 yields 0.03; 24.7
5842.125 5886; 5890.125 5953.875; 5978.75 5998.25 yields 0.03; 25.2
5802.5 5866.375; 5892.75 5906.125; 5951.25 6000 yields 0.15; 25.8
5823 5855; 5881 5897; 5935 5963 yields 0.18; 26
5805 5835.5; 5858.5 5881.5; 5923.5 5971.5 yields 0.05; 26.2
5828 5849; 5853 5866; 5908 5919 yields 0.03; 25.8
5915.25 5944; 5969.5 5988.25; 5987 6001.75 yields -0.01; 25.3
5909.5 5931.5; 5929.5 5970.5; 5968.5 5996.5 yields -0.02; 25.2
